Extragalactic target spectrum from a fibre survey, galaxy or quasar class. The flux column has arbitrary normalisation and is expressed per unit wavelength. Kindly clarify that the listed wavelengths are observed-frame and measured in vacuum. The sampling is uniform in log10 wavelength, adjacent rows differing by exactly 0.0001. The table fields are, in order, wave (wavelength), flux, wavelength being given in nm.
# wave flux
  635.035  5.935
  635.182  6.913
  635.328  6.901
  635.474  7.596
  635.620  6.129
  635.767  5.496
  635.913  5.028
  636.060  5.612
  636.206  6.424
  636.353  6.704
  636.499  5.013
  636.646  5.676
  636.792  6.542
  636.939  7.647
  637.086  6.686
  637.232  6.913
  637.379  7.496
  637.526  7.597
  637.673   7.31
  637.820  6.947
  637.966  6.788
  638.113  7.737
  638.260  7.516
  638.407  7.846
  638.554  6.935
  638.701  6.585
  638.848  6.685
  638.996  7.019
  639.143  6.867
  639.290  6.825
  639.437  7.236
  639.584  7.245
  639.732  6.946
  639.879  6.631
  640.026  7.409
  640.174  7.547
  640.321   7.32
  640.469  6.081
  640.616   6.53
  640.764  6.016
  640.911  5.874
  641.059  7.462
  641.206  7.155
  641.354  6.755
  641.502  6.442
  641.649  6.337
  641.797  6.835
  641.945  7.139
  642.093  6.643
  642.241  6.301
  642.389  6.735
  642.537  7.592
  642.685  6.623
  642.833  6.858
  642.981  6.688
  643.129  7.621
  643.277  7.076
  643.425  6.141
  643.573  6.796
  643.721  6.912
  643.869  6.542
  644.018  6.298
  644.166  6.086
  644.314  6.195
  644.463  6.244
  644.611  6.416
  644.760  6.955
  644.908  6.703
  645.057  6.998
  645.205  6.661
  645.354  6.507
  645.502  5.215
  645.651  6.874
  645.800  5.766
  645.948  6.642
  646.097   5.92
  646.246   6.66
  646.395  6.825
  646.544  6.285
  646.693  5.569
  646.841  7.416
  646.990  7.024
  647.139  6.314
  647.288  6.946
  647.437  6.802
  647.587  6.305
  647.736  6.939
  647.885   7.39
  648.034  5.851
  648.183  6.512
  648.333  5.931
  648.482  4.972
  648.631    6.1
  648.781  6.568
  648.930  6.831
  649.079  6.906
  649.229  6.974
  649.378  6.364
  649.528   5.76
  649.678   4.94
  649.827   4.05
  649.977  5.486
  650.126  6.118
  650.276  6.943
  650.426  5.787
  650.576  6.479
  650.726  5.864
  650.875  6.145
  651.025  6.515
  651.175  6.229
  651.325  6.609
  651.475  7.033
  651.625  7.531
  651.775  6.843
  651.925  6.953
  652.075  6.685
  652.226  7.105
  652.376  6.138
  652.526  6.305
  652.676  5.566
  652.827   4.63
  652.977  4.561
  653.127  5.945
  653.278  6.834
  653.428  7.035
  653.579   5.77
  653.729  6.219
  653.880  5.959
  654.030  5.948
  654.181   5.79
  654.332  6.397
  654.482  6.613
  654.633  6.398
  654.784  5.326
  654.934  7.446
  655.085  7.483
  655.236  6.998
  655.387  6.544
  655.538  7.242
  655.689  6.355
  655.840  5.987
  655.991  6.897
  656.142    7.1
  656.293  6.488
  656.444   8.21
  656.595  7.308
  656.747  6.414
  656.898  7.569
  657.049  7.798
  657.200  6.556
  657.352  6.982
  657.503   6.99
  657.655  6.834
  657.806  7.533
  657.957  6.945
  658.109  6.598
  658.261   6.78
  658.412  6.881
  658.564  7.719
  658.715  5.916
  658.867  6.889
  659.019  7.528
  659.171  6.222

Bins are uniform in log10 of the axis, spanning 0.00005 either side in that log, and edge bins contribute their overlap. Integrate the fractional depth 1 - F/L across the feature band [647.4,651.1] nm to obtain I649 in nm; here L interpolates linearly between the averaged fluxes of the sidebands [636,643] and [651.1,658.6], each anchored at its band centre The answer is 0.29 nm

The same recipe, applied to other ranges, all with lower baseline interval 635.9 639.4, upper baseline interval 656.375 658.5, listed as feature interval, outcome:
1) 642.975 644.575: 0.07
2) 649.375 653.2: 0.50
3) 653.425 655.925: 0.22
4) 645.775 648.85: 0.23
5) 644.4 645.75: 0.08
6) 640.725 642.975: 0.04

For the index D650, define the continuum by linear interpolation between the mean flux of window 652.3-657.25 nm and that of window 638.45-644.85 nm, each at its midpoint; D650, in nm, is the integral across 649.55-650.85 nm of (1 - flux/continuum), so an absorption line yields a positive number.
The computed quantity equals 0.17 nm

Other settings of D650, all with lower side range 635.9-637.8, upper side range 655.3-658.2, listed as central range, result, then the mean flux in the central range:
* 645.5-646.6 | 0.067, 6.34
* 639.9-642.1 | -0.039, 6.77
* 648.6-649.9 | 0.145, 6.06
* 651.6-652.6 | 0.016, 6.76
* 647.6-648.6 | 0.078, 6.26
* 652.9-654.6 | 0.197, 6.1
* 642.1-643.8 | -0.038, 6.84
